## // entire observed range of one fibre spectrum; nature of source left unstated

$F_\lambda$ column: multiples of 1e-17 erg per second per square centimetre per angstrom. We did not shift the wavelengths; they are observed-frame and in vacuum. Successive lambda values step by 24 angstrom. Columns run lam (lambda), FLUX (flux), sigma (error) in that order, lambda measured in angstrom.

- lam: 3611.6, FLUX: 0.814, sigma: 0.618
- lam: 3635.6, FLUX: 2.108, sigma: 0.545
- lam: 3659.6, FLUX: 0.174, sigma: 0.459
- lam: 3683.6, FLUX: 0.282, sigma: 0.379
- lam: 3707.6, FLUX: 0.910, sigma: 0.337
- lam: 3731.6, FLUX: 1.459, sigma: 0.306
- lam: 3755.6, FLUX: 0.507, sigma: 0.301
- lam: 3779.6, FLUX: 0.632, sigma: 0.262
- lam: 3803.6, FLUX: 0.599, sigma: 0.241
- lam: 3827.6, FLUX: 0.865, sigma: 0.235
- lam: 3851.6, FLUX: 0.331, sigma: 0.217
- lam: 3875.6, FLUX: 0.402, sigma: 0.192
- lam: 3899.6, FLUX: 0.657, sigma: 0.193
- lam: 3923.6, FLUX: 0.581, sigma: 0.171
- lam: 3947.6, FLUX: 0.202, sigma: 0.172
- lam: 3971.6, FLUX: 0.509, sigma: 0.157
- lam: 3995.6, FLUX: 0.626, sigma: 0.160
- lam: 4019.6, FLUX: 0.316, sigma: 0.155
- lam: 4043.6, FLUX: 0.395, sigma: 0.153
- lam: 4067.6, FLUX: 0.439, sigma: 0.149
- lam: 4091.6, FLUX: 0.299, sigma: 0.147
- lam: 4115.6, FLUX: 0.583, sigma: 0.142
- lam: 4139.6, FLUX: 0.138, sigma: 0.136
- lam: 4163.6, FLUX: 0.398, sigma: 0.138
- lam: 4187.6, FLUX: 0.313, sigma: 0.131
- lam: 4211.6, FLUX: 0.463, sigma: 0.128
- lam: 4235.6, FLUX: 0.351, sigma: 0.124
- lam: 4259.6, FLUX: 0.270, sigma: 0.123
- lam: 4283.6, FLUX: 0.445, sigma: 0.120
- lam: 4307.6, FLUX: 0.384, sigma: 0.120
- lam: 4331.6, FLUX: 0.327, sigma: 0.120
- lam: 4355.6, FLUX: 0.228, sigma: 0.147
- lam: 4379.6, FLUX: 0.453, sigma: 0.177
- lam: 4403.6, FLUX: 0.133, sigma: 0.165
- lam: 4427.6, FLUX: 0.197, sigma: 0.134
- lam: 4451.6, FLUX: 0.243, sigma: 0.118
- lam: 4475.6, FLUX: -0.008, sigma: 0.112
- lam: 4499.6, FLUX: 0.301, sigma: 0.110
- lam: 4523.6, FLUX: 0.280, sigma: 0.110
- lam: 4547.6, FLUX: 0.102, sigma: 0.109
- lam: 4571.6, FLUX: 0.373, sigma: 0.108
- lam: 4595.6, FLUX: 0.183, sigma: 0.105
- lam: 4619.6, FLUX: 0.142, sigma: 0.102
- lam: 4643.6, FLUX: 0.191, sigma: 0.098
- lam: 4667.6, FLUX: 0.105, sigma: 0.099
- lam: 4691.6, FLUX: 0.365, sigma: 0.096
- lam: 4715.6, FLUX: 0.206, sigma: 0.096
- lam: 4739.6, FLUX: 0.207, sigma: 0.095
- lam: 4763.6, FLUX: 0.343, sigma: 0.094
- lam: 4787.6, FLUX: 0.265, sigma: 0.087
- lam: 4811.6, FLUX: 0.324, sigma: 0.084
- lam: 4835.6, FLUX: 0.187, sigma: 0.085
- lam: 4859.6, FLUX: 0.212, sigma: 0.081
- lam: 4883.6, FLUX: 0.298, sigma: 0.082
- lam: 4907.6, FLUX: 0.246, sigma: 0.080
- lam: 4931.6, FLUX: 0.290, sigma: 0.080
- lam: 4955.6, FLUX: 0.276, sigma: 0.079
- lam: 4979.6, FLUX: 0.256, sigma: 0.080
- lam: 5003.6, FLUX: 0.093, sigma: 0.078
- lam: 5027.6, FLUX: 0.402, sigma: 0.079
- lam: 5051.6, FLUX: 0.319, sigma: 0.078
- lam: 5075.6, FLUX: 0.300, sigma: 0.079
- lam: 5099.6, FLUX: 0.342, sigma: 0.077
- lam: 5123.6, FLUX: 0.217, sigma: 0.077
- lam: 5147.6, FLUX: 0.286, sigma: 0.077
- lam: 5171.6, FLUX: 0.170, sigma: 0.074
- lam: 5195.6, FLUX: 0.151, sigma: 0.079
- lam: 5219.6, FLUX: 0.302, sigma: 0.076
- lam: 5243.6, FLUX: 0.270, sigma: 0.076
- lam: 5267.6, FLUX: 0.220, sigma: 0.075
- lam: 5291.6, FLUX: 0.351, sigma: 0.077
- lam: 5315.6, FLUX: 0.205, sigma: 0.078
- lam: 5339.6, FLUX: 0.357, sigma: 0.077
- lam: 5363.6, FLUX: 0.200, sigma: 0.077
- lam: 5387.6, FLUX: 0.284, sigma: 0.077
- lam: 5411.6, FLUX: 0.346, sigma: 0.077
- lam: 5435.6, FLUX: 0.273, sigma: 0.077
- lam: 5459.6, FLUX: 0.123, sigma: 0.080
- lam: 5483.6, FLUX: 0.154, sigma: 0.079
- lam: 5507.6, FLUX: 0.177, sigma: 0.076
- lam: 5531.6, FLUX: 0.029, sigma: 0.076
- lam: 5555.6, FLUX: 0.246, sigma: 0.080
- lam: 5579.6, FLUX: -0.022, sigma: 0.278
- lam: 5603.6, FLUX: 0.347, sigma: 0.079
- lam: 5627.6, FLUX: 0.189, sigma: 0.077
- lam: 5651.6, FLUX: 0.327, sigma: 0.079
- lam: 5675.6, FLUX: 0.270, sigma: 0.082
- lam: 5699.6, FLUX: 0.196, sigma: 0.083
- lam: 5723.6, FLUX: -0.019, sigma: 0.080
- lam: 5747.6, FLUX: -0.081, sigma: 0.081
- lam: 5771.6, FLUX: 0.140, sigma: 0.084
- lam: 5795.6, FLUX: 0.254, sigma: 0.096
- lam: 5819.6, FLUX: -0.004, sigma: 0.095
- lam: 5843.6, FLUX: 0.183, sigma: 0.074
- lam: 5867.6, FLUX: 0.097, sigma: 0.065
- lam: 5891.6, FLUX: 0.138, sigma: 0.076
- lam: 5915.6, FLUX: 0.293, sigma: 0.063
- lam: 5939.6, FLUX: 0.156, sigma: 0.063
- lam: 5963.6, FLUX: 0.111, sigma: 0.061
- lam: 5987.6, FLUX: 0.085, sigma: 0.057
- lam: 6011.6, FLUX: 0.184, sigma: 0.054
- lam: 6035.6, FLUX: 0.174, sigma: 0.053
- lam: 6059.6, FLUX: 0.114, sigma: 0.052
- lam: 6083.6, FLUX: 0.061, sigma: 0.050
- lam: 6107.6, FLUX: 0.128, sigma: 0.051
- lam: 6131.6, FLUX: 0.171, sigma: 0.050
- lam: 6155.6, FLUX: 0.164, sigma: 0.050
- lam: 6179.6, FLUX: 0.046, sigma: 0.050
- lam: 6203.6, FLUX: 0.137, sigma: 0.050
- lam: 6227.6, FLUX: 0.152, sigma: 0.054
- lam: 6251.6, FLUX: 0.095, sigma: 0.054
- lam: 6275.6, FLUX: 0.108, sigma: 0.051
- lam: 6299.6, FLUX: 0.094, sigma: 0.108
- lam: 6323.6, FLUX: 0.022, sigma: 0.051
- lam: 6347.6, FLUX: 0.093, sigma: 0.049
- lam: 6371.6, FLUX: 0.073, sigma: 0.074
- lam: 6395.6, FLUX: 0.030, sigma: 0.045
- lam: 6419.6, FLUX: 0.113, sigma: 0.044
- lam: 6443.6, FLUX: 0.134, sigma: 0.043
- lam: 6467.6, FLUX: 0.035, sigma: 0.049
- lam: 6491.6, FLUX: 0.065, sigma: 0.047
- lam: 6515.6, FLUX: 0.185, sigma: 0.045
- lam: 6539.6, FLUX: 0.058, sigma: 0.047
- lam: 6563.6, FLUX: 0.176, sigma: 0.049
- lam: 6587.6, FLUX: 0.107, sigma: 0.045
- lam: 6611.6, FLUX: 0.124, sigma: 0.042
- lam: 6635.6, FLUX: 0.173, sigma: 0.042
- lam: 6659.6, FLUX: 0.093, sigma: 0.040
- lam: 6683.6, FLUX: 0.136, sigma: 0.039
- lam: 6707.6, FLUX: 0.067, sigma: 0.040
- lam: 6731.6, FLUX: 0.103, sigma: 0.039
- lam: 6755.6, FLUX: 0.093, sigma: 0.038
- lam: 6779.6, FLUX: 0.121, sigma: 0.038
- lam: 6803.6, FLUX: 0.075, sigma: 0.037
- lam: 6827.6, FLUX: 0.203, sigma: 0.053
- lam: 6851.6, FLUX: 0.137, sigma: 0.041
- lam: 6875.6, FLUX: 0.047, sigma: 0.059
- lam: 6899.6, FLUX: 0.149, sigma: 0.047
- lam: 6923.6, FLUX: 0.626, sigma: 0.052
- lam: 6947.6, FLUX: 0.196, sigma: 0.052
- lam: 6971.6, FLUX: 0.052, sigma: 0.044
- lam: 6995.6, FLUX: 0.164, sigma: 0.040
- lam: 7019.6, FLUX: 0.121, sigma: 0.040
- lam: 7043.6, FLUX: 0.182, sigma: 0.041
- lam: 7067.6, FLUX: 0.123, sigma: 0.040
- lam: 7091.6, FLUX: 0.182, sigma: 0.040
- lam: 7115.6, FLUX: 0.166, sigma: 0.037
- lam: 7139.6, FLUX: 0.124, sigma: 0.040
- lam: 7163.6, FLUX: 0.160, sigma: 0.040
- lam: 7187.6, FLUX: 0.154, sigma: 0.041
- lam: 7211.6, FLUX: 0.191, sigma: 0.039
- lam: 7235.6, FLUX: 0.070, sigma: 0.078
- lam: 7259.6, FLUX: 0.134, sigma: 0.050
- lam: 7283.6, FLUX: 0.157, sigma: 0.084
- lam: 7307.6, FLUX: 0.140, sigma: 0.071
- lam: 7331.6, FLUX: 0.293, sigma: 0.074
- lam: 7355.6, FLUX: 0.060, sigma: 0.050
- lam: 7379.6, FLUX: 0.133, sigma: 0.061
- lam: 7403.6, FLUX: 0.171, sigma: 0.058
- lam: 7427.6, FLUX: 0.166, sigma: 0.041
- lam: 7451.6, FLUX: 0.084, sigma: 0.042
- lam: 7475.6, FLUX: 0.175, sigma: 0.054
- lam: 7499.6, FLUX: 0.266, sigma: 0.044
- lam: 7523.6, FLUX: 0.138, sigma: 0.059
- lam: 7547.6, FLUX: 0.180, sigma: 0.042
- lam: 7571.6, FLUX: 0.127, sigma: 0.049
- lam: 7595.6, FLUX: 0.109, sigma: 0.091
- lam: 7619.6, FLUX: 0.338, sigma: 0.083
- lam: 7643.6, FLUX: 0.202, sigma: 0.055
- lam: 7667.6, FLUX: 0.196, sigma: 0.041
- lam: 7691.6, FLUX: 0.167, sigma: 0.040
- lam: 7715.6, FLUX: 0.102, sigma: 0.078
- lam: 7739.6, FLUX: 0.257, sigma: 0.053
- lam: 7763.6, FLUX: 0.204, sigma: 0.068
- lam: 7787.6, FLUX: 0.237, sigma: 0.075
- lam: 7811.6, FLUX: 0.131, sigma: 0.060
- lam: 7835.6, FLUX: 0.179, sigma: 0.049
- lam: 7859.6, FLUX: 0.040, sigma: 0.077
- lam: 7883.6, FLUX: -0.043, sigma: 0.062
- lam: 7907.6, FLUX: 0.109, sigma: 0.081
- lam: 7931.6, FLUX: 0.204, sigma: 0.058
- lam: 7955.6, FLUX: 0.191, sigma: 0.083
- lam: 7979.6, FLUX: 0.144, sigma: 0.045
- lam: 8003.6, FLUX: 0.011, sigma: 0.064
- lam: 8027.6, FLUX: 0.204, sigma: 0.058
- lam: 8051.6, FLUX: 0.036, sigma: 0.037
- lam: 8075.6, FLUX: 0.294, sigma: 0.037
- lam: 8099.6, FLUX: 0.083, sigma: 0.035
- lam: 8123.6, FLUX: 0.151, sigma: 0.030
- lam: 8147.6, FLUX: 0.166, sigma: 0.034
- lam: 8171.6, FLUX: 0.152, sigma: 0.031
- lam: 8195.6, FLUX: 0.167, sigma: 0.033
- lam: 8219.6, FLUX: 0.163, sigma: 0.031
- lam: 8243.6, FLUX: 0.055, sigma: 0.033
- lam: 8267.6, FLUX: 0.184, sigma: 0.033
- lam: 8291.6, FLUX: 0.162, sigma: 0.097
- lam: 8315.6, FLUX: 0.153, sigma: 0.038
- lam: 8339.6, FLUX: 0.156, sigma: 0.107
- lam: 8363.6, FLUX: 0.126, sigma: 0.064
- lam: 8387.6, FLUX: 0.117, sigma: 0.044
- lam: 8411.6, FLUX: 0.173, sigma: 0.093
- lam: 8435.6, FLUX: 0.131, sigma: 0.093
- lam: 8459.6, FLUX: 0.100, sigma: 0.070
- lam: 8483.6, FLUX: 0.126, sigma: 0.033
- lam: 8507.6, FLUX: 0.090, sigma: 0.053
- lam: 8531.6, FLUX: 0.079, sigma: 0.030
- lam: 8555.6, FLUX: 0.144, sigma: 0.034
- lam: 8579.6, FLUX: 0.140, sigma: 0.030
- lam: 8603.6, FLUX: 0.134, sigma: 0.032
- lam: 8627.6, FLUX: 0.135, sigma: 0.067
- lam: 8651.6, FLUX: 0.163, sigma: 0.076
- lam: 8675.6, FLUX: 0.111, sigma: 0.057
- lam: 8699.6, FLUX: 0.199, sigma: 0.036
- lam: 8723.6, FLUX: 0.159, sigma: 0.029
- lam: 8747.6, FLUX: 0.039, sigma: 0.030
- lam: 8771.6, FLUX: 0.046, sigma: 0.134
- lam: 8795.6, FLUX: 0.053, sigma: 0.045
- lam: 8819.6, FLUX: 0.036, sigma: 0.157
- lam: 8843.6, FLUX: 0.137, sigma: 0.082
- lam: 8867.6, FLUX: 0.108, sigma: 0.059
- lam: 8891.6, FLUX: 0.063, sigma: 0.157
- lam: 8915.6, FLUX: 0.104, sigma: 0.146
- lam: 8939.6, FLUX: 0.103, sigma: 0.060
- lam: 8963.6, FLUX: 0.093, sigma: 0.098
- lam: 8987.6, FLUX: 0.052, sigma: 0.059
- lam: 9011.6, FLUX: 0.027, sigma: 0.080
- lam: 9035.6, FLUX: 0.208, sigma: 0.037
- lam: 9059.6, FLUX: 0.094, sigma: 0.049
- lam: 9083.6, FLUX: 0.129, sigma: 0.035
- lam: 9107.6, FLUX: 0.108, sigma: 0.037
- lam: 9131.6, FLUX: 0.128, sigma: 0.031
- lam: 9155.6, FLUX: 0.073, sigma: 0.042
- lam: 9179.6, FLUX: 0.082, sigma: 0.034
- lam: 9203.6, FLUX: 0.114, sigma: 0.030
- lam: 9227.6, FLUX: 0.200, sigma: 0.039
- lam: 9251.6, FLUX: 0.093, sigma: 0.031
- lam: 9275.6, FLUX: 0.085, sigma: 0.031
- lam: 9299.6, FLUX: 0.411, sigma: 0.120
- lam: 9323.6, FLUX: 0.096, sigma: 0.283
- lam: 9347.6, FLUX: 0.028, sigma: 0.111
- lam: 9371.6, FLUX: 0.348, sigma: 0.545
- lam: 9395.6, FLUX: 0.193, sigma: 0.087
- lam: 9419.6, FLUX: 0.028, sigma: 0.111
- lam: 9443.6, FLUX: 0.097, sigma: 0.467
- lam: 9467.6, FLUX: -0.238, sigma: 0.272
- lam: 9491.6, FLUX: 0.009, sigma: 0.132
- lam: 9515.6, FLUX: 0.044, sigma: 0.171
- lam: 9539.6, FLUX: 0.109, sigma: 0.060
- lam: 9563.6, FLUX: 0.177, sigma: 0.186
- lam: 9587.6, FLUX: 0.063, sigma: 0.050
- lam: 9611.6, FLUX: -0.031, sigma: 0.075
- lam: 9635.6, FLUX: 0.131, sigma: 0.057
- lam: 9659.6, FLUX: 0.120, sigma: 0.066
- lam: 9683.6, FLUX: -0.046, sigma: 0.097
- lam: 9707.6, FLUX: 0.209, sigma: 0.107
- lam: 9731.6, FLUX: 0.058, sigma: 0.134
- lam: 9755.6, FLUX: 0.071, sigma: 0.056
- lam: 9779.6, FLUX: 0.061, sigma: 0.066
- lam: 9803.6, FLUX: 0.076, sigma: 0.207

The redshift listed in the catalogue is 0.86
